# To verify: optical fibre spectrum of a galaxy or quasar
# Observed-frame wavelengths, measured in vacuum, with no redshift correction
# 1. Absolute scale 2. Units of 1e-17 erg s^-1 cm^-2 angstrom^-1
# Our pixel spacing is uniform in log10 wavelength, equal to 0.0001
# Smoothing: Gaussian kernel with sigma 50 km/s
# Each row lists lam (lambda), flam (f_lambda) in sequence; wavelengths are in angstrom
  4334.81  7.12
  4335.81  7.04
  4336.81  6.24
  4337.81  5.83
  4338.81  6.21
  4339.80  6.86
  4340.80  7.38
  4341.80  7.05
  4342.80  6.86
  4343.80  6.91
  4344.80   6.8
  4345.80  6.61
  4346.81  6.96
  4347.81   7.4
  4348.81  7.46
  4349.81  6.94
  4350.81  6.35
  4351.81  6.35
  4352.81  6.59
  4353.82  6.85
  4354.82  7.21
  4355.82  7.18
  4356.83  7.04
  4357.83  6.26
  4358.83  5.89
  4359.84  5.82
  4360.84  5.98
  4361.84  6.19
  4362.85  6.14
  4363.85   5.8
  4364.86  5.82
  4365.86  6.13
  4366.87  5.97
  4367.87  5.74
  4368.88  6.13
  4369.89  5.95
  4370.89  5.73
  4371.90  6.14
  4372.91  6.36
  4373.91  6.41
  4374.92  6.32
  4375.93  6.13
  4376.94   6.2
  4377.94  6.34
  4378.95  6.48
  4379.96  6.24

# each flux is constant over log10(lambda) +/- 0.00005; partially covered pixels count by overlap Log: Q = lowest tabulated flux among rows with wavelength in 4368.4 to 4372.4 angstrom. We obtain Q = 5.73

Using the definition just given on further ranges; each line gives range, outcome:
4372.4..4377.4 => 6.13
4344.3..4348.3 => 6.61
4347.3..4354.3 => 6.35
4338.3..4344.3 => 6.21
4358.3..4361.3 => 5.82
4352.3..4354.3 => 6.59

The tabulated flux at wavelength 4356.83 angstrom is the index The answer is 7.04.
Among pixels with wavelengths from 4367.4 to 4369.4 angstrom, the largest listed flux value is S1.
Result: 6.13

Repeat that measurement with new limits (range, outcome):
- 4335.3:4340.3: 7.04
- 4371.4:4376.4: 6.41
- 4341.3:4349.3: 7.46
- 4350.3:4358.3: 7.21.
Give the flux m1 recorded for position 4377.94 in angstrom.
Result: 6.34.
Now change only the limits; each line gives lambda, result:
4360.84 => 5.98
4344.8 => 6.8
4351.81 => 6.35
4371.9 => 6.14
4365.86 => 6.13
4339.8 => 6.86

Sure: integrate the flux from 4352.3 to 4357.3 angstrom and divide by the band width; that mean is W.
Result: 6.96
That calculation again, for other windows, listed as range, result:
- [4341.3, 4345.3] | 6.91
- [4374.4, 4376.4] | 6.21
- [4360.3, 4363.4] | 6.11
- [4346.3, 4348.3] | 7.15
